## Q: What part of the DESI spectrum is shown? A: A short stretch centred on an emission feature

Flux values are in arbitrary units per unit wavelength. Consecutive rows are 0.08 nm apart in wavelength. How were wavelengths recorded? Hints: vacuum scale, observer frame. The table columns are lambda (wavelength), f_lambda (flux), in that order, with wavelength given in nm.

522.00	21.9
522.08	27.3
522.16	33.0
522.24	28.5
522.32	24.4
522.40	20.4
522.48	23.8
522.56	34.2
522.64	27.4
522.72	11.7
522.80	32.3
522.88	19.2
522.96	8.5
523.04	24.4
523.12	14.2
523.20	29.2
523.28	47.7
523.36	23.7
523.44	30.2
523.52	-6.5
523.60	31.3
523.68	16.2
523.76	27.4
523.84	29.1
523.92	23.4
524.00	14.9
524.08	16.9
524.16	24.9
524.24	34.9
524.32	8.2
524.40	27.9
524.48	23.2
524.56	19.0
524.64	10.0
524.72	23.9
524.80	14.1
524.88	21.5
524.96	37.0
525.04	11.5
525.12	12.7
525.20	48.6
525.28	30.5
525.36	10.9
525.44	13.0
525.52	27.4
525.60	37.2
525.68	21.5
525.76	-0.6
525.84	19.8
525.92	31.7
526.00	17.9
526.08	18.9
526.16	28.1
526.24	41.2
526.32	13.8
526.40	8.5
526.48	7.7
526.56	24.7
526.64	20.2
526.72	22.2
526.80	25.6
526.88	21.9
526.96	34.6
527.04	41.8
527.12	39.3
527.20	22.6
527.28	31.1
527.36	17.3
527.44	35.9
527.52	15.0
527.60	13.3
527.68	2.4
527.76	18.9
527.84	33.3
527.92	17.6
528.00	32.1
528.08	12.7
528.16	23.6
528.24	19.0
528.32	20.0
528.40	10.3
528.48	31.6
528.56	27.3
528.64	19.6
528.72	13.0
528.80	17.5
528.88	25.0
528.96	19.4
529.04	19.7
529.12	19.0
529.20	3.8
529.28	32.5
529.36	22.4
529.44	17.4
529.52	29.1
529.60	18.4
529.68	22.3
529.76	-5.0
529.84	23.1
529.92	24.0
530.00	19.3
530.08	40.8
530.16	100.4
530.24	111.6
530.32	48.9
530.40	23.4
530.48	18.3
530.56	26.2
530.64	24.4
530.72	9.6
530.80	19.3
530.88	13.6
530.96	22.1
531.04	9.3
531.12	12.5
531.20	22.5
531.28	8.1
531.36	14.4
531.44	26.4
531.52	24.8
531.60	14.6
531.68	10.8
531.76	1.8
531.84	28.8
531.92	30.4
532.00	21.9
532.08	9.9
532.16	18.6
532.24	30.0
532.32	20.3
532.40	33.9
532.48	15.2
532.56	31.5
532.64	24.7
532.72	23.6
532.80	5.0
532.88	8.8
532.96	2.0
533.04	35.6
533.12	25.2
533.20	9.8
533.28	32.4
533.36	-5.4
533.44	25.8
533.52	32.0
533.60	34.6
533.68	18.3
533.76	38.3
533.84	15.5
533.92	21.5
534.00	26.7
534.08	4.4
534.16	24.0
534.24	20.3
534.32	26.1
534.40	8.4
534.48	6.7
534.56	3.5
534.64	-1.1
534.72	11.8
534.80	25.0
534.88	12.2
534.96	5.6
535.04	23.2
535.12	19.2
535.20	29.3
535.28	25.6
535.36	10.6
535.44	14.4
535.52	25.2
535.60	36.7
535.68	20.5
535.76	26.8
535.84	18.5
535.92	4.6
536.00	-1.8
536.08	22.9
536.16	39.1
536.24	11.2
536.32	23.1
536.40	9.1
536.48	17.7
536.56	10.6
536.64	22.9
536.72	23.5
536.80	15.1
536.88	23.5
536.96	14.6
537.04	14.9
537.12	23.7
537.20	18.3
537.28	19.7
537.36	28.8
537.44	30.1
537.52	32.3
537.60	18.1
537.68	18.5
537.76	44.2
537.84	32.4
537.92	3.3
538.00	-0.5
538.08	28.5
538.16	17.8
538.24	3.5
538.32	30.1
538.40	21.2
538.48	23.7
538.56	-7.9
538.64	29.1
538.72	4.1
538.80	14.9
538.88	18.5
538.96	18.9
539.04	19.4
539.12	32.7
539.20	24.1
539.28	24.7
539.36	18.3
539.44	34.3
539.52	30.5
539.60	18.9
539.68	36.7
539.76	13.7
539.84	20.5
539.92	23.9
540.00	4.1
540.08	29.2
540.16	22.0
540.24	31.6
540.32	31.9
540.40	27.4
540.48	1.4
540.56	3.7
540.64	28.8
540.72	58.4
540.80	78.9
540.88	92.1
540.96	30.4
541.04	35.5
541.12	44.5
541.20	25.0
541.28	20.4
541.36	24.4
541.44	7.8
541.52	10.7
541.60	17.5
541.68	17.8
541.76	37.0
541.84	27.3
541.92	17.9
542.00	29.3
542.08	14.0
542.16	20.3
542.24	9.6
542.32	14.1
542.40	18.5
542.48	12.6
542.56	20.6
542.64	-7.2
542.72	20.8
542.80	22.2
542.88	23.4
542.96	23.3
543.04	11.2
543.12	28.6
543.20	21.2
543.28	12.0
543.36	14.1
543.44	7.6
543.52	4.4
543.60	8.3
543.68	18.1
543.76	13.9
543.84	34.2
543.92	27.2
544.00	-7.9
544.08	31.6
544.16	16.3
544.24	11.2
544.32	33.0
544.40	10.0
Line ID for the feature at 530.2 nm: H-beta 4861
